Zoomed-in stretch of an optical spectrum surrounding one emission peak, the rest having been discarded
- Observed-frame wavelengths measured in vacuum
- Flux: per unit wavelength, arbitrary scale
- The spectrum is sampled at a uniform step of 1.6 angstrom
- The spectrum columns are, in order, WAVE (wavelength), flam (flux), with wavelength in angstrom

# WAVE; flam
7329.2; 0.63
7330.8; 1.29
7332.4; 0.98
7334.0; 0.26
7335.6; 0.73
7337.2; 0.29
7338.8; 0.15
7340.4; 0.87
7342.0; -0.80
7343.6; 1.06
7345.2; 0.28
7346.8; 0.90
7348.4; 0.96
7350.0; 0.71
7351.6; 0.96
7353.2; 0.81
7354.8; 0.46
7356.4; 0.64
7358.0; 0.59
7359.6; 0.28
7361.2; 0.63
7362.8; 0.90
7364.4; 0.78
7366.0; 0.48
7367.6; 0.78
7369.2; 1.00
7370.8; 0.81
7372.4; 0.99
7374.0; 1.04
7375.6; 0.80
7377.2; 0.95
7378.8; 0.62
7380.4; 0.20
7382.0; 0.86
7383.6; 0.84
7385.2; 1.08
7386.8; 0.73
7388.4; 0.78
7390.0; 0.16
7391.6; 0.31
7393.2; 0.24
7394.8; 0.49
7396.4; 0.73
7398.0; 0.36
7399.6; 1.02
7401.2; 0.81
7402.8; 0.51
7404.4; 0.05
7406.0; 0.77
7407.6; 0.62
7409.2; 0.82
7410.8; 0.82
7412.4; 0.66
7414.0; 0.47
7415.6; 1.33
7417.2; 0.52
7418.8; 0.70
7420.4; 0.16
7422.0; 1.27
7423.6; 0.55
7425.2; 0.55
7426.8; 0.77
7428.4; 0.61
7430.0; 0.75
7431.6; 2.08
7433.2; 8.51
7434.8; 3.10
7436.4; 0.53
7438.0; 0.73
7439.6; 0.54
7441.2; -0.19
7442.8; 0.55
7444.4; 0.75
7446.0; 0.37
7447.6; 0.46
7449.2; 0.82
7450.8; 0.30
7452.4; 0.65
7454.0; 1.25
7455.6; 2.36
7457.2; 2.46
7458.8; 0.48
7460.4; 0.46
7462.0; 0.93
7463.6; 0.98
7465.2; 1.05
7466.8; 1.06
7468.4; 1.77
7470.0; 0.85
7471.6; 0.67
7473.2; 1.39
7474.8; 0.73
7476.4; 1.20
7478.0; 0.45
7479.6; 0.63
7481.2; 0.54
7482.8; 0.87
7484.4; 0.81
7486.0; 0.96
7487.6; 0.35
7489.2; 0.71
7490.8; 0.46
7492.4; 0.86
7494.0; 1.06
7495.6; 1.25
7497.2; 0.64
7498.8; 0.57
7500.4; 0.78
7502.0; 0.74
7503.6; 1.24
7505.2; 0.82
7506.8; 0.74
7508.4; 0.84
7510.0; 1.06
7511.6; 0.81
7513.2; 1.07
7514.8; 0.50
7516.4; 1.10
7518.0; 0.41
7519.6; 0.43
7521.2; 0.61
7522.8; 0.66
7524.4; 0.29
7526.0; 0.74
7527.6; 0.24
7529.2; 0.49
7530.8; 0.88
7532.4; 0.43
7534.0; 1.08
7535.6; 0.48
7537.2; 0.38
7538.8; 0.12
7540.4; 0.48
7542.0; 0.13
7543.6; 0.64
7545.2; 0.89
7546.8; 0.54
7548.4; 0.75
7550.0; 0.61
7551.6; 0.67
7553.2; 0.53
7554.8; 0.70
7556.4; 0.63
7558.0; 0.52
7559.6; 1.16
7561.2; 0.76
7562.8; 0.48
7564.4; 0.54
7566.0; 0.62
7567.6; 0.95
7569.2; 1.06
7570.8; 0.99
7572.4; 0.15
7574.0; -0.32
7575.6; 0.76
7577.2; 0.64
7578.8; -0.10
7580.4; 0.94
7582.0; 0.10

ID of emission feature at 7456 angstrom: [N II]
